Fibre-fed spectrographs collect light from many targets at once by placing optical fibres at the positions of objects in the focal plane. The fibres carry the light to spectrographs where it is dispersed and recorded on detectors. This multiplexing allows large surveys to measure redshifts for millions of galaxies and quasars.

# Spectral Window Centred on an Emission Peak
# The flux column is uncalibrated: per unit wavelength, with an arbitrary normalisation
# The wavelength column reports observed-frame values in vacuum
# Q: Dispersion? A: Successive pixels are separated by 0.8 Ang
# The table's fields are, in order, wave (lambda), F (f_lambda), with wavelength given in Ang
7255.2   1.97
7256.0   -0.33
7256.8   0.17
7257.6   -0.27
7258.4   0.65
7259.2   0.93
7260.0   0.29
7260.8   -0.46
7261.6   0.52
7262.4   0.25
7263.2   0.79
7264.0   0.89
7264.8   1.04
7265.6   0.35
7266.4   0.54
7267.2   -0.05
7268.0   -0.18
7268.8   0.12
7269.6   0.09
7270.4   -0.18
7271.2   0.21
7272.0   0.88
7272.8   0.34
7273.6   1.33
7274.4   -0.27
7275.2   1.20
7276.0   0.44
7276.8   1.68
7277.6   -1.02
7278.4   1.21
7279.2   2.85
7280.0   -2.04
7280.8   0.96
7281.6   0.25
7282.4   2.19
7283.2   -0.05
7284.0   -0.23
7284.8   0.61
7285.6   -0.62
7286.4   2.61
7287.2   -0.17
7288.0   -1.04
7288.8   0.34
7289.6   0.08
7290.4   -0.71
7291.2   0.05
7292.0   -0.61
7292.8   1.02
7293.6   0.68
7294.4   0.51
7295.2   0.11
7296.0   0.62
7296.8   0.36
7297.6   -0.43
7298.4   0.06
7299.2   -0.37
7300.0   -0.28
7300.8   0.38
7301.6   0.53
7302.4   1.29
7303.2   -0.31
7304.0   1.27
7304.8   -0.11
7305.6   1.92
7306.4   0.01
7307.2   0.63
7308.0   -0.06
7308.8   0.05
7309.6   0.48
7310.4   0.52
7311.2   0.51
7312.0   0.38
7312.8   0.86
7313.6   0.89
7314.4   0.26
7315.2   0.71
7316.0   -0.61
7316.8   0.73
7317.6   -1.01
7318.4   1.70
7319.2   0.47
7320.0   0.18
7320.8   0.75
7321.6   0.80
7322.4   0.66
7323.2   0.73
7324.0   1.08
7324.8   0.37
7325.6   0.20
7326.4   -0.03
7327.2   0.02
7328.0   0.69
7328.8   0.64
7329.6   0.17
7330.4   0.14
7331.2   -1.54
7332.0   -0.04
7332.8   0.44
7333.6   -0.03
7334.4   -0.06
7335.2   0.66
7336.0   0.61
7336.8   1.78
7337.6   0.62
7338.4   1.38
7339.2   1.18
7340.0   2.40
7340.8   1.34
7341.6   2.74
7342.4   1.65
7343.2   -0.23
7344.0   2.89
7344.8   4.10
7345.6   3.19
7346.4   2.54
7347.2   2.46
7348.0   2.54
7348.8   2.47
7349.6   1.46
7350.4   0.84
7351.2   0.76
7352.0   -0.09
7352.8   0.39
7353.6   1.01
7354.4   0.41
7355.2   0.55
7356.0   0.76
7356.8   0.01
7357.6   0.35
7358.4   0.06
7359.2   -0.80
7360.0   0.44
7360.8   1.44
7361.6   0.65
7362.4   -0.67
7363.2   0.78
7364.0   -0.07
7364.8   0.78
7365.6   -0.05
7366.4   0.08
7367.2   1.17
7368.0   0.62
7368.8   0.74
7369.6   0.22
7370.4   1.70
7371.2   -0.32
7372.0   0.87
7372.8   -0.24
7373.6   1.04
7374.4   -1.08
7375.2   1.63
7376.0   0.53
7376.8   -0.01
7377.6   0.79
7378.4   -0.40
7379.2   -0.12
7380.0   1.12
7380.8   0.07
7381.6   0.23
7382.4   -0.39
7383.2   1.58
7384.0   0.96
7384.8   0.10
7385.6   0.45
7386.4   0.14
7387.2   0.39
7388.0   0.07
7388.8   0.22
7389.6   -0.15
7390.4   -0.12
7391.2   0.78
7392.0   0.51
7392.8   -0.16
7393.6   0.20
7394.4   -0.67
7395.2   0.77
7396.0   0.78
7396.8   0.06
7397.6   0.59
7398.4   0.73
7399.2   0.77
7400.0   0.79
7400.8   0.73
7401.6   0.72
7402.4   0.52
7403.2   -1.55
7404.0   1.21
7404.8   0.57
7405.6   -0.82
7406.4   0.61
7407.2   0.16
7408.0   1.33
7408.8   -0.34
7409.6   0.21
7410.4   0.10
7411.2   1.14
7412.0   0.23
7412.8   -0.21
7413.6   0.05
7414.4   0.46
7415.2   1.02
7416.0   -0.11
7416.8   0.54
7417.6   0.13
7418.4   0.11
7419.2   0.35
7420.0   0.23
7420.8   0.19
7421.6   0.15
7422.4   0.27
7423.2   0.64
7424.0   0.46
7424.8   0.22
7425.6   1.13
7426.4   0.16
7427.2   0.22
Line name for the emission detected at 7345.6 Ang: [O II]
